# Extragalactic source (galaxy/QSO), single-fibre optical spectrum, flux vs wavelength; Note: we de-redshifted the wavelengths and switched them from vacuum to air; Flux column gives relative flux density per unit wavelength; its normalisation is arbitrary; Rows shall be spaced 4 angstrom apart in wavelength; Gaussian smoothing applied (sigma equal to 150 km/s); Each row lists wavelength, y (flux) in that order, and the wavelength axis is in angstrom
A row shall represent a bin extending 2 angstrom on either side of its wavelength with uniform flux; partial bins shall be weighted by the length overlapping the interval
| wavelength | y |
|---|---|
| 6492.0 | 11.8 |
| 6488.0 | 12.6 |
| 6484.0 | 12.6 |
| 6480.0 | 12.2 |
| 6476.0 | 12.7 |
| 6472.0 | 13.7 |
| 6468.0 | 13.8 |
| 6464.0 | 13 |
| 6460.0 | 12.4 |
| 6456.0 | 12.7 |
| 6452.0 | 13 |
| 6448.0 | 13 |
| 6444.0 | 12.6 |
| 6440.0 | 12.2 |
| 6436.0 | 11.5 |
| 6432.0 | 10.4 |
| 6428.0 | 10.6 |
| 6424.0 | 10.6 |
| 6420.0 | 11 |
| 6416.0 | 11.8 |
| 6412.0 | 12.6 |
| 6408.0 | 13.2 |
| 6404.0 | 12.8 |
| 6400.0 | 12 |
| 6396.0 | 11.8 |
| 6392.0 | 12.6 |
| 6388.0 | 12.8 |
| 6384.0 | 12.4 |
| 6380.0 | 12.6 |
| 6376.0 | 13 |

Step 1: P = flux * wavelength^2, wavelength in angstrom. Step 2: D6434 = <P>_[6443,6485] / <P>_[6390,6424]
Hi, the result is 1.08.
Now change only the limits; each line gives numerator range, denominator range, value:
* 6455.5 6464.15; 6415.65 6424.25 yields 1.15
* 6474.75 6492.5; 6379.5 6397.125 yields 1.03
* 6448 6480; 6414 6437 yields 1.20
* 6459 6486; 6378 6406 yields 1.07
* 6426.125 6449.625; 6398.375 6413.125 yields 0.93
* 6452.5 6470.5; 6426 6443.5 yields 1.16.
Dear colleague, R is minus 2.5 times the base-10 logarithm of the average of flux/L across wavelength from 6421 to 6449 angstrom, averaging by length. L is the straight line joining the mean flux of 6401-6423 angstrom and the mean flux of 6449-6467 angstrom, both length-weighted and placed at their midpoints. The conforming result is 0.09 mag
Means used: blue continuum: 12.2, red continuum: 12.8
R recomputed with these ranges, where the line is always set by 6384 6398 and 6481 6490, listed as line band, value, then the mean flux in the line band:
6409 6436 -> 0.11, 11.3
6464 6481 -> -0.05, 13.1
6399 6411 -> -0.03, 12.7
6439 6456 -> -0.02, 12.7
